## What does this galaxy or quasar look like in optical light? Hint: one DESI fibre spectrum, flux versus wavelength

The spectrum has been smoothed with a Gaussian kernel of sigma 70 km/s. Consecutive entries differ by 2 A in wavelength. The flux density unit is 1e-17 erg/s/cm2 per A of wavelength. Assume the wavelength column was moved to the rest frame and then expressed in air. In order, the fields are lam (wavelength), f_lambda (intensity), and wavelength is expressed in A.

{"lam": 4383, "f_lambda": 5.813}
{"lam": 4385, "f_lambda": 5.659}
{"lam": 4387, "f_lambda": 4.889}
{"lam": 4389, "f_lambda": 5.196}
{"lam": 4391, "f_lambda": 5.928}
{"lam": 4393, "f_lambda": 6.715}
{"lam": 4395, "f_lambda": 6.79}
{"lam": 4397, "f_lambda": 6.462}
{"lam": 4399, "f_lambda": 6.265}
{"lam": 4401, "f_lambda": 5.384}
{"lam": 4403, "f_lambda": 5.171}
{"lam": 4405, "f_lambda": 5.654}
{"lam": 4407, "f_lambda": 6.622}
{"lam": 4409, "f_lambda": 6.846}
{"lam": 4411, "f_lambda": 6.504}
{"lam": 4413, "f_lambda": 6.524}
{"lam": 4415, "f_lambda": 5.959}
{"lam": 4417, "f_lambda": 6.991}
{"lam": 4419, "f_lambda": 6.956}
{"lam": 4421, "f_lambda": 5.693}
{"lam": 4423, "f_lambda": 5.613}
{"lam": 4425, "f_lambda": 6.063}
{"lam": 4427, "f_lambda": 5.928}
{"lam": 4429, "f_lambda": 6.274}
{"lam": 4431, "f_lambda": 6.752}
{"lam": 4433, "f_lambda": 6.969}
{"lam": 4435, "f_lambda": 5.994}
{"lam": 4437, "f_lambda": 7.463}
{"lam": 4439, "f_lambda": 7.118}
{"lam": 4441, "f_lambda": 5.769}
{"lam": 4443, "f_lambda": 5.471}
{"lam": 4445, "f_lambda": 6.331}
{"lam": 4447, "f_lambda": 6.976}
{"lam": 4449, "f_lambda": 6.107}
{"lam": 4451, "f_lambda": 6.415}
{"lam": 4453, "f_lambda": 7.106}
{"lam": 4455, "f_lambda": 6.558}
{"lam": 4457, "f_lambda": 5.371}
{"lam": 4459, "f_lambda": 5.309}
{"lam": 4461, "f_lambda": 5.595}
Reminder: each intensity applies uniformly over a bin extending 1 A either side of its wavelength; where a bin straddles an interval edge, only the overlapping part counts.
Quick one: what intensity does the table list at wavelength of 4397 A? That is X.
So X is 6.462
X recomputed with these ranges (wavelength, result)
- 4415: 5.959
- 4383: 5.813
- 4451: 6.415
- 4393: 6.715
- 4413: 6.524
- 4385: 5.659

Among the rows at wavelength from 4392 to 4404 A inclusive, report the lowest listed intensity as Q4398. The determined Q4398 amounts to 5.171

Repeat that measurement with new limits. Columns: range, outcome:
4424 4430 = 5.928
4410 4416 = 5.959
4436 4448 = 5.471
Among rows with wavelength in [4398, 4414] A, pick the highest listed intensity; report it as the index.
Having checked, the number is 6.846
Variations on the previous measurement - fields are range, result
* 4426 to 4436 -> 6.969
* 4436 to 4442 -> 7.463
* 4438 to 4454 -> 7.118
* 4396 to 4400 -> 6.462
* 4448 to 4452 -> 6.415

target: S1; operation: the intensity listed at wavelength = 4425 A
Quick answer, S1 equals 6.063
